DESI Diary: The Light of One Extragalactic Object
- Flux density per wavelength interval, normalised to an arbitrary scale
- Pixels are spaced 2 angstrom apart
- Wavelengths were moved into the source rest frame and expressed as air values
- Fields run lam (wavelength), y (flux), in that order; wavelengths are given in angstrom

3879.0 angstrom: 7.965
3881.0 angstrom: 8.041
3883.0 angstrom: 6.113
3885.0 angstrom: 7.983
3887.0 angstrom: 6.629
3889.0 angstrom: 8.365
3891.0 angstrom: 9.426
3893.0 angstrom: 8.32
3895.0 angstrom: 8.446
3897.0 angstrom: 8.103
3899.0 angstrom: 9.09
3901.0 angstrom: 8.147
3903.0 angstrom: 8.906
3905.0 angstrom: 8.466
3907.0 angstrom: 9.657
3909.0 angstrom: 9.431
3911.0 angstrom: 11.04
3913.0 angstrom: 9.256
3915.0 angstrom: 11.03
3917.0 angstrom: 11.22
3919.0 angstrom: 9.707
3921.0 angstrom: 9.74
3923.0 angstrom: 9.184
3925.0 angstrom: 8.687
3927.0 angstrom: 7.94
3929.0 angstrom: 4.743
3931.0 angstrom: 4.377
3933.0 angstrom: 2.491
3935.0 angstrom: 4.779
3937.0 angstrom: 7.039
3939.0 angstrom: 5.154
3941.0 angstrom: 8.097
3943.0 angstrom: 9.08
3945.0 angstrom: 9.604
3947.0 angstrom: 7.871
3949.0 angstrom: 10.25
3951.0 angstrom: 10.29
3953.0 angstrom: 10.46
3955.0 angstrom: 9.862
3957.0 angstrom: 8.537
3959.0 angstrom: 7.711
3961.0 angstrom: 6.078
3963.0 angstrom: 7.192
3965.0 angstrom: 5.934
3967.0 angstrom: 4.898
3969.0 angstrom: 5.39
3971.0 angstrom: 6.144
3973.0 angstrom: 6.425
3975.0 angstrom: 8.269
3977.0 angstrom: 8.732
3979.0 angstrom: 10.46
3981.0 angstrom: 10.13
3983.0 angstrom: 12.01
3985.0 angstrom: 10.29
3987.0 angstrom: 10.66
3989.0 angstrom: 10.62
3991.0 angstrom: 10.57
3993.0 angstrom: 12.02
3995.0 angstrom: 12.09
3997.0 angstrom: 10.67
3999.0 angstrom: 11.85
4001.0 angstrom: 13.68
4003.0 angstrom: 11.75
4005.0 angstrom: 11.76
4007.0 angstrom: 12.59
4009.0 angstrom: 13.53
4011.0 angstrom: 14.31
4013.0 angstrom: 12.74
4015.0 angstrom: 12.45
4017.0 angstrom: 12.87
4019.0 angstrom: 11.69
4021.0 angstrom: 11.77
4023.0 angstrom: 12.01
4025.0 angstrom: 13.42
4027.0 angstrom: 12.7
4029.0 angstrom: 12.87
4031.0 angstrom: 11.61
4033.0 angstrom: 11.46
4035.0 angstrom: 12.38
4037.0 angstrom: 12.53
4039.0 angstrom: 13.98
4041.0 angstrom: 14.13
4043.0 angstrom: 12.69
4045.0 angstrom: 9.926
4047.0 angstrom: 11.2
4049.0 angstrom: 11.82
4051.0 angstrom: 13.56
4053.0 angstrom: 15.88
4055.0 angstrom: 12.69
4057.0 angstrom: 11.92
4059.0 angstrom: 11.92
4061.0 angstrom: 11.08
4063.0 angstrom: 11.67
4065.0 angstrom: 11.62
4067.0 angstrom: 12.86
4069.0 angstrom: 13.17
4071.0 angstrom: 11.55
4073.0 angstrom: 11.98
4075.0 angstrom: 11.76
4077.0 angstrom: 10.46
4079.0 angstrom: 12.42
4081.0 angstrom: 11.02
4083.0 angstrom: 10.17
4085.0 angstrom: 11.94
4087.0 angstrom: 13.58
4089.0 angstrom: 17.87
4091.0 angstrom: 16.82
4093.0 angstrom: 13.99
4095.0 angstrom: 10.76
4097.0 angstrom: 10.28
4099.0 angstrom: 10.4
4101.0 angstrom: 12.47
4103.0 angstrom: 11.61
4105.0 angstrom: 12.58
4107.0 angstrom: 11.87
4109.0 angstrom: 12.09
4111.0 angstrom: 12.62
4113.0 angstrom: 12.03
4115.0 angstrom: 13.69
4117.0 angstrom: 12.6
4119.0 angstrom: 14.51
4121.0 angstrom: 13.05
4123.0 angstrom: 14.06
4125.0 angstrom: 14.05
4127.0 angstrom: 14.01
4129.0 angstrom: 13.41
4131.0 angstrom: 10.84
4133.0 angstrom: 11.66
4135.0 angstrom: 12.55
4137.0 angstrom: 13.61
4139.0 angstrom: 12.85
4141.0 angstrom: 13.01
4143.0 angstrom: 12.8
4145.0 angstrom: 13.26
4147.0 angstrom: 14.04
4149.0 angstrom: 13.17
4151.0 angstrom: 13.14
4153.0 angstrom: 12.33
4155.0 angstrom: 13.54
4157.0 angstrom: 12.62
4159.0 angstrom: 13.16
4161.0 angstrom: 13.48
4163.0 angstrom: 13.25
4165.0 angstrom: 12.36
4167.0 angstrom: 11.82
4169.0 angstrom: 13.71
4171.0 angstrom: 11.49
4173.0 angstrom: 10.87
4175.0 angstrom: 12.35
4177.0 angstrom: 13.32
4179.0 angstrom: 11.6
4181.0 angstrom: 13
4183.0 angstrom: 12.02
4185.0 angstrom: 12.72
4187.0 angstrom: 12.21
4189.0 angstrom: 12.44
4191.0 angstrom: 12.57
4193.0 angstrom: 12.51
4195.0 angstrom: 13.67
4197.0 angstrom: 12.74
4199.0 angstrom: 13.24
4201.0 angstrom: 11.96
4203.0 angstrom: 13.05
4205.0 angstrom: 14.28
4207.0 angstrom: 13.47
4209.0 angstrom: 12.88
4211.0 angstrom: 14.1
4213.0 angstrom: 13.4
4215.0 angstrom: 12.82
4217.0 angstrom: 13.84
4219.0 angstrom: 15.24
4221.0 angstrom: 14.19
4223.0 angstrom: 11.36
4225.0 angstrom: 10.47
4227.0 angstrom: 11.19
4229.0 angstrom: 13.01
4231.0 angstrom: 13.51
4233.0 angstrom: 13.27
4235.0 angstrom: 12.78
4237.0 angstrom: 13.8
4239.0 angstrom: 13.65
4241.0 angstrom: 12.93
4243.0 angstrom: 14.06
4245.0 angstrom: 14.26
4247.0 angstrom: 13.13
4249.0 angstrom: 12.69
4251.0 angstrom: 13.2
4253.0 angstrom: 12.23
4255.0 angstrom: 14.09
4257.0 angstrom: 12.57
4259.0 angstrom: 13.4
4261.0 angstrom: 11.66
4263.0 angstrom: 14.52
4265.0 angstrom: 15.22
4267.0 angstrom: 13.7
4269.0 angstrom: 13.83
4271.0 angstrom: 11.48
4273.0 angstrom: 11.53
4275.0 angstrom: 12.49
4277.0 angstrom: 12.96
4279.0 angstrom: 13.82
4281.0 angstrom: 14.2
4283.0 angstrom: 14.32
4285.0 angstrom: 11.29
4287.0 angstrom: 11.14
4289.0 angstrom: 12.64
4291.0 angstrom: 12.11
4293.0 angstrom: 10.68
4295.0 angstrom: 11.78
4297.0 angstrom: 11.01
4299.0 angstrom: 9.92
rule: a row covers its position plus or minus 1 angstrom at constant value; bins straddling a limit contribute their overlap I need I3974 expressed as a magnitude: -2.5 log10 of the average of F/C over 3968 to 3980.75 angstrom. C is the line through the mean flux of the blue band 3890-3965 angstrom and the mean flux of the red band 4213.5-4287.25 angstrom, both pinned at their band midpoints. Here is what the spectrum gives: 0.17 mag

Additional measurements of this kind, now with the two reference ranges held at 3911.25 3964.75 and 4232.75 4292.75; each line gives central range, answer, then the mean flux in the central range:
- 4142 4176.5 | -0.12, 12.8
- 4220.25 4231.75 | 0.03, 12.2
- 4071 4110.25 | -0.18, 12.3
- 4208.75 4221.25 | -0.12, 13.8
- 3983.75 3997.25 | -0.23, 11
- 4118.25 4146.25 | -0.18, 13.1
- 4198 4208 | -0.09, 13.2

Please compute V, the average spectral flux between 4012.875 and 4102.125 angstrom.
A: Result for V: 12.4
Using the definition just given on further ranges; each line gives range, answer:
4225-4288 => 13.1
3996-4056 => 12.6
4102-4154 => 12.9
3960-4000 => 9.02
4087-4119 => 12.9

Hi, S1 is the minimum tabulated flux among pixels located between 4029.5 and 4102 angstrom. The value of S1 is 9.926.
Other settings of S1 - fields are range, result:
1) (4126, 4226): 10.47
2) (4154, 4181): 10.87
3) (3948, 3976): 4.898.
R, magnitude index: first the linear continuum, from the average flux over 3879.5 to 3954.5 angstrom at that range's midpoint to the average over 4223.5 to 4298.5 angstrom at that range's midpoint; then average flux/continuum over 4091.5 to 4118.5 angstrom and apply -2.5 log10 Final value -0.14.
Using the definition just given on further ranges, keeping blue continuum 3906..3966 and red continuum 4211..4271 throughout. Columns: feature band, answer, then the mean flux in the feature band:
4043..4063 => -0.20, 12.2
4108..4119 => -0.15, 12.8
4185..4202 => -0.02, 12.7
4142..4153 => -0.13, 13.2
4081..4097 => -0.23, 13.2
